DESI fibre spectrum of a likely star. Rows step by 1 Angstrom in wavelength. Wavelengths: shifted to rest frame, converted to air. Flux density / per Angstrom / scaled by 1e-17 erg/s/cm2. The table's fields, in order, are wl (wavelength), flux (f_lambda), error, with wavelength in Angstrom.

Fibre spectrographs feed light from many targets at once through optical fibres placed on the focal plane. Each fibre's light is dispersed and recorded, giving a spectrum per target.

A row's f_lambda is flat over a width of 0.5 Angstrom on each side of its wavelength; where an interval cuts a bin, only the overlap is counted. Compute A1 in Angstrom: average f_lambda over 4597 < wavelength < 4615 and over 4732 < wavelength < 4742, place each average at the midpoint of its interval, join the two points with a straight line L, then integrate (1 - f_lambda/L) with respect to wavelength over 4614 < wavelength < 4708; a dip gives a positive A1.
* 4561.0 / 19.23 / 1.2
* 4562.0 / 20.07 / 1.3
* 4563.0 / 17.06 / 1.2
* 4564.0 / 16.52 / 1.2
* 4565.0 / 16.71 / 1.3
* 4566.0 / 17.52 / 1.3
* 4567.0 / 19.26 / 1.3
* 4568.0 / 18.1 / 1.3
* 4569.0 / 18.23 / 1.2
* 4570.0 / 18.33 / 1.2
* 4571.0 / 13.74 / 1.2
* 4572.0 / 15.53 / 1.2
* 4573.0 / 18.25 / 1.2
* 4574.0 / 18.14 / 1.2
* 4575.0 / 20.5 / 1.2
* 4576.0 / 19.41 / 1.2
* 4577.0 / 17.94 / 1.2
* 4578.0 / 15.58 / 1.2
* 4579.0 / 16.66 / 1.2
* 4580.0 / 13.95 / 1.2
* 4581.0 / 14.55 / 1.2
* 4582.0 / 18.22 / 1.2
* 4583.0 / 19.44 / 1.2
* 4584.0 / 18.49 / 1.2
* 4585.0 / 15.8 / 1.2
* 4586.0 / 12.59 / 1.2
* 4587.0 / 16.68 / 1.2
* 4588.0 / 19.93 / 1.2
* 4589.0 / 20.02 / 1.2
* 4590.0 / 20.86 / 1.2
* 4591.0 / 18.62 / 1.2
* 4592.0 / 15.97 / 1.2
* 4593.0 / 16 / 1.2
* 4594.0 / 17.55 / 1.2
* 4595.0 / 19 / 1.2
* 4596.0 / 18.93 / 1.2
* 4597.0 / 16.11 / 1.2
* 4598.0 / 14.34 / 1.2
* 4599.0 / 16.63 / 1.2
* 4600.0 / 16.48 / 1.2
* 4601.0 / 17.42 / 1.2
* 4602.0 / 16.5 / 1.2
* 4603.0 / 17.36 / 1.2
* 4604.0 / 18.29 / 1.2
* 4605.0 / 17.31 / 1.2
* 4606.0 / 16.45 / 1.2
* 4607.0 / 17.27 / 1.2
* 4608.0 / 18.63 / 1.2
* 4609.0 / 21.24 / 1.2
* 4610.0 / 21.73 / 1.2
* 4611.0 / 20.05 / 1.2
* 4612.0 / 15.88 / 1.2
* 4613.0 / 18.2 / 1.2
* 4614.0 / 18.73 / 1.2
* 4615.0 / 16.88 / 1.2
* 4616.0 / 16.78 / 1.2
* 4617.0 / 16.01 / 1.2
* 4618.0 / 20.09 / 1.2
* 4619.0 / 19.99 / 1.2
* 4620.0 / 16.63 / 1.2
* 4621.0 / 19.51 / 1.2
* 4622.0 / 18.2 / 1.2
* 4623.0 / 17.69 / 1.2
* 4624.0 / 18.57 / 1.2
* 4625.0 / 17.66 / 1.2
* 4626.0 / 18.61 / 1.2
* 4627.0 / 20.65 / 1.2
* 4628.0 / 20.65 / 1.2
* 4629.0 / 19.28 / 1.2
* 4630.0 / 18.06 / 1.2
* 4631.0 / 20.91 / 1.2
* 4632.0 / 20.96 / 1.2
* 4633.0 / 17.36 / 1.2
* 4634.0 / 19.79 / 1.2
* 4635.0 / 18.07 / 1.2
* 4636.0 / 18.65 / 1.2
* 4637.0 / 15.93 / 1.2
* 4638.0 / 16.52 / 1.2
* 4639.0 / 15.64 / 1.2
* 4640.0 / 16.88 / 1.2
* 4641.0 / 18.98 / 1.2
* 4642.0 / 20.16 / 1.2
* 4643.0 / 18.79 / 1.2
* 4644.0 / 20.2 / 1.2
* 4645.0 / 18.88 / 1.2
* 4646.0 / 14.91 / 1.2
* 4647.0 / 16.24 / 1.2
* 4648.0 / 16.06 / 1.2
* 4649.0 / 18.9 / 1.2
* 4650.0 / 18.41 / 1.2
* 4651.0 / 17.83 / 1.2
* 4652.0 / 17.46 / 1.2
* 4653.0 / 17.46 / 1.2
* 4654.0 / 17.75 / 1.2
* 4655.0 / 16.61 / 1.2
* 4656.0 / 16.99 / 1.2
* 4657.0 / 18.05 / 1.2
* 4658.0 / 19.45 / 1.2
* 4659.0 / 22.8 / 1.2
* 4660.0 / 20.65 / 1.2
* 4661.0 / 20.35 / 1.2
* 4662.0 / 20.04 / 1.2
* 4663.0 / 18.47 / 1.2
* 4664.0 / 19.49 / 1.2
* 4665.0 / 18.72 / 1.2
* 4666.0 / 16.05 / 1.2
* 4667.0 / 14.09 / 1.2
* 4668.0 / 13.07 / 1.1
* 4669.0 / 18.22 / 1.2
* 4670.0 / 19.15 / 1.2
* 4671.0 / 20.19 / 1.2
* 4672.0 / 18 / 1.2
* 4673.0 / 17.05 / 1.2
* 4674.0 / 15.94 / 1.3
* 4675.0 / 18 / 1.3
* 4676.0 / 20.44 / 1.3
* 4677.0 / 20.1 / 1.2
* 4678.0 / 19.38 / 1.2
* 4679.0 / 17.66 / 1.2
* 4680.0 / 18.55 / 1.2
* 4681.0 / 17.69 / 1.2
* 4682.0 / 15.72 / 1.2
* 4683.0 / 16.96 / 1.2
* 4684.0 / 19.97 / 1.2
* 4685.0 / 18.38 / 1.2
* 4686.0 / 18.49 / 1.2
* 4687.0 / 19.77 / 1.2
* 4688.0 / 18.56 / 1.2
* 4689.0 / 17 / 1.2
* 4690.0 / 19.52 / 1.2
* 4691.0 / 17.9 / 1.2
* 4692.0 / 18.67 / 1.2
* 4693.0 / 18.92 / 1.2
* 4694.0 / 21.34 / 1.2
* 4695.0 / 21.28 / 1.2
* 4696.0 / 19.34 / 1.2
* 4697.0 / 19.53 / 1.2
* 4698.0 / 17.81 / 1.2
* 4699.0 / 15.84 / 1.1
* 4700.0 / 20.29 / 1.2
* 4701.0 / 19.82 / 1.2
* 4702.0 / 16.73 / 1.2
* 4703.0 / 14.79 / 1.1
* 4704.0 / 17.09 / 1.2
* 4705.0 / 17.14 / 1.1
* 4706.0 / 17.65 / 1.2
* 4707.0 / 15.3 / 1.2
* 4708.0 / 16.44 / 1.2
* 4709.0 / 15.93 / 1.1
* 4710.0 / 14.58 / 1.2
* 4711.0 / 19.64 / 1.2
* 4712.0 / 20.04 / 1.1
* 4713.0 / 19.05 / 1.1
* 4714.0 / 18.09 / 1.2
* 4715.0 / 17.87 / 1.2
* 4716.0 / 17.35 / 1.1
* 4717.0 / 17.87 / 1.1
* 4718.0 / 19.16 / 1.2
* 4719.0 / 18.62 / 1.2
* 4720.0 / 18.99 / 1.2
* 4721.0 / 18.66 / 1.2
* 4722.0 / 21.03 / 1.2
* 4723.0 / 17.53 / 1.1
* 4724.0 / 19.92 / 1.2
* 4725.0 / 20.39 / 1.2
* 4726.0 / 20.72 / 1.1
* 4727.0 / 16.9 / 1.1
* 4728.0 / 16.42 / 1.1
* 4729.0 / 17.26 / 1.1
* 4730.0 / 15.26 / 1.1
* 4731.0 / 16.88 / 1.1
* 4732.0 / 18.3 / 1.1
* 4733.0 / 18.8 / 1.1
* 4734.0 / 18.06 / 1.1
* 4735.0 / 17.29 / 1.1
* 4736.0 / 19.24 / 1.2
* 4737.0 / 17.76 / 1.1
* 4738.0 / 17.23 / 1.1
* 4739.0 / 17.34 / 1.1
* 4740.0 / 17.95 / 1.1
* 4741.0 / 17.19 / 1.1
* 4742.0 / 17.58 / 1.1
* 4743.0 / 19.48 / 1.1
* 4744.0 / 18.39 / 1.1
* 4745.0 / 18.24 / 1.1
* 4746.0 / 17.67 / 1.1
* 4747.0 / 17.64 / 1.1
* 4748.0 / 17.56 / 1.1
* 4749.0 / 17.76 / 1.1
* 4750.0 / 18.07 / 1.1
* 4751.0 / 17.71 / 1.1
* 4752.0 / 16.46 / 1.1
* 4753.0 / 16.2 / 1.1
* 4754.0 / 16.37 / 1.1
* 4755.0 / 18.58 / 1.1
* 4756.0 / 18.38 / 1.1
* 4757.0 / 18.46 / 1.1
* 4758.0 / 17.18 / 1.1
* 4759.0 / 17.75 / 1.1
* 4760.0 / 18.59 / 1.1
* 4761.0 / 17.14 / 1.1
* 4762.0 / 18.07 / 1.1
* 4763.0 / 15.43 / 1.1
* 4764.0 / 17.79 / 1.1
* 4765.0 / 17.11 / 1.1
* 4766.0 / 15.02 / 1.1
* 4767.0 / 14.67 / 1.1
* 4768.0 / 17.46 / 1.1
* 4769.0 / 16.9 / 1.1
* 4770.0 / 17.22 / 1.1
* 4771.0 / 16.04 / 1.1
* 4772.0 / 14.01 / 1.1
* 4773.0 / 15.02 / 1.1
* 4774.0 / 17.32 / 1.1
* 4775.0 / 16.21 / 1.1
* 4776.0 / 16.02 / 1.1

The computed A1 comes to -2.4 Angstrom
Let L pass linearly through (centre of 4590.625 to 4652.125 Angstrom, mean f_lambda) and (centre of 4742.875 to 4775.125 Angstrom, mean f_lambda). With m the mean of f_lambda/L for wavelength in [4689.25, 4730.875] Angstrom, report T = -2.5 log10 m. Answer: -0.045 mag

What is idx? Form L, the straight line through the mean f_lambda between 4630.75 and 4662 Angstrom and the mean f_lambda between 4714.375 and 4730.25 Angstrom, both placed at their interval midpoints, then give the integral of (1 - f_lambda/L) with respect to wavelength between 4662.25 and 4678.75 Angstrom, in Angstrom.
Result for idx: 0.38 Angstrom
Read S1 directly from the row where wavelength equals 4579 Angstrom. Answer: 16.66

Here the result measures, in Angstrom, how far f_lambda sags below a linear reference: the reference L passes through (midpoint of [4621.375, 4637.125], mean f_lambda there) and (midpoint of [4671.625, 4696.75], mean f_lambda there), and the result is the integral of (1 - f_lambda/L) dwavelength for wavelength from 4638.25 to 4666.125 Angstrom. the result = 0.7 Angstrom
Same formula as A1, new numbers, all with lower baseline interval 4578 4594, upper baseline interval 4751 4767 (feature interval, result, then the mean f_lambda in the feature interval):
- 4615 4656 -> -2.4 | 18.2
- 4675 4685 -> -0.8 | 18.5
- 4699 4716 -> -0.3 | 17.5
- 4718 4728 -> -1.1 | 19.1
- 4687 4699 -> -1.3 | 19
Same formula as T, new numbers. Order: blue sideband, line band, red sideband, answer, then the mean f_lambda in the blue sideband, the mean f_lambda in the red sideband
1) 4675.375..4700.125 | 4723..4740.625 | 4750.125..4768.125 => -0.013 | 18.7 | 17.1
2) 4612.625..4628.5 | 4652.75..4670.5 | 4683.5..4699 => 0.033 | 18.4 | 19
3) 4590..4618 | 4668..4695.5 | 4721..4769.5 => -0.050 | 17.7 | 17.7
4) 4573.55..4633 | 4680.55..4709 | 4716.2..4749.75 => 0.000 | 18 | 18.1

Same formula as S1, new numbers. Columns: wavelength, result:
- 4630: 18.06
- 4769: 16.9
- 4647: 16.24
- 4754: 16.37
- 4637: 15.93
